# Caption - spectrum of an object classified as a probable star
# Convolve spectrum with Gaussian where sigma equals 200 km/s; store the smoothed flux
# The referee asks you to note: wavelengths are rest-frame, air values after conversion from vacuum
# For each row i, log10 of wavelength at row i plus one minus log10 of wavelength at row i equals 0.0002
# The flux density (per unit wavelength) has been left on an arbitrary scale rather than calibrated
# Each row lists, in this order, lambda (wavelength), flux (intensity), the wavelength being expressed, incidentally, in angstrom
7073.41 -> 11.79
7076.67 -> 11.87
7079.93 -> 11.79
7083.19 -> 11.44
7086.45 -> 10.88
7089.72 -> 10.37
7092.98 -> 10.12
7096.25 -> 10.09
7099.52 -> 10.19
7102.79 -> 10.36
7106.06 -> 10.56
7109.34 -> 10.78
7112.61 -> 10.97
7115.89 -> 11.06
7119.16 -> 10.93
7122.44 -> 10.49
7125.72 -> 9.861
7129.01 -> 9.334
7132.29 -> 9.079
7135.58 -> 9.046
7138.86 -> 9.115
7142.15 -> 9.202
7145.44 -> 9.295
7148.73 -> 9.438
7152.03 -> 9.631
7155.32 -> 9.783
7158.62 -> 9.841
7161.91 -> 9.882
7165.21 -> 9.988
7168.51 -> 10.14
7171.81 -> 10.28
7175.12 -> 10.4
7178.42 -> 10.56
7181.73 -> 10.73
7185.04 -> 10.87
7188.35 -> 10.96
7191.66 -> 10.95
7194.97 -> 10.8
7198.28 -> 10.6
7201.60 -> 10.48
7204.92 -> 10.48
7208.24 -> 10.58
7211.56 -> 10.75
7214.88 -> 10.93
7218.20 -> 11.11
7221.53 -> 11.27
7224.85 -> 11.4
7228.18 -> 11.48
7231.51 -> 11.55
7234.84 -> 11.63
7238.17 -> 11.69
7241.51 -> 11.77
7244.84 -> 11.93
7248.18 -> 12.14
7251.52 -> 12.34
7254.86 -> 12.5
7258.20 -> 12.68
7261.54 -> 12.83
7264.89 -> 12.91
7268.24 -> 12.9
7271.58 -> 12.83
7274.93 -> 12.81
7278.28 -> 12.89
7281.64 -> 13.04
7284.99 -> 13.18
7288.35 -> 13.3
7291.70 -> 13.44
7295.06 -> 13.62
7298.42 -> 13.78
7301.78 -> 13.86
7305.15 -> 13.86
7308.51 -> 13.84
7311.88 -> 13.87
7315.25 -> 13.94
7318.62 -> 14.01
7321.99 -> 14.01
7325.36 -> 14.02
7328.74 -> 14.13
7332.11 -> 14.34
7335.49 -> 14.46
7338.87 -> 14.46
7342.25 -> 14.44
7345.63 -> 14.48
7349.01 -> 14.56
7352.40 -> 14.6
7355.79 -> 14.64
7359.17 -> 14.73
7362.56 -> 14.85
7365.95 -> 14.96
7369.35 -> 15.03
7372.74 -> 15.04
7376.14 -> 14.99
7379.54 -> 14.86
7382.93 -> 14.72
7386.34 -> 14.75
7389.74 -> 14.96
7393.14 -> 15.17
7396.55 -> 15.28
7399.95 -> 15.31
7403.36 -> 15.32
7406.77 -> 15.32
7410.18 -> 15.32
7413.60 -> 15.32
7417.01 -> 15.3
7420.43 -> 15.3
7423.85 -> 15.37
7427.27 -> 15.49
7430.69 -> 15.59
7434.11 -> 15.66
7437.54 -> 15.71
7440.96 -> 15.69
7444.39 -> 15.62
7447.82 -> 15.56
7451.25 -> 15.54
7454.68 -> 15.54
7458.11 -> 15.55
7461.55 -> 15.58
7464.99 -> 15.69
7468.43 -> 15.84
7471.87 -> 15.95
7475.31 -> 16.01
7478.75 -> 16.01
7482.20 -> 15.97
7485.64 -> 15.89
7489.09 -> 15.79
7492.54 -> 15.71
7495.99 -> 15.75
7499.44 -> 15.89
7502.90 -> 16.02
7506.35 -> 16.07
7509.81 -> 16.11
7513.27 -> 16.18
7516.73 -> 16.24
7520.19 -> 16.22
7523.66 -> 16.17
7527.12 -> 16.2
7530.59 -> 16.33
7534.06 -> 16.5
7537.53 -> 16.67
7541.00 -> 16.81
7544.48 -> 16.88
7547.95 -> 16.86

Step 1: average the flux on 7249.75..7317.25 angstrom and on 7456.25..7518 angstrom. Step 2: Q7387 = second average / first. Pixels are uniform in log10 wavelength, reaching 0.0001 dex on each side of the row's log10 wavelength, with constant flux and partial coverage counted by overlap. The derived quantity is 1.20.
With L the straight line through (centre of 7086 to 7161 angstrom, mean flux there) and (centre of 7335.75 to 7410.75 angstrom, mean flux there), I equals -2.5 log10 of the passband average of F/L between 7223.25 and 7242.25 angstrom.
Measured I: 0.05 mag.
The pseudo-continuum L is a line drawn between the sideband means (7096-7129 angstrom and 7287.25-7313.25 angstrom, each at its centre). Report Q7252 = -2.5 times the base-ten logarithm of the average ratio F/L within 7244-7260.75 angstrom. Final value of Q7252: 0.04 mag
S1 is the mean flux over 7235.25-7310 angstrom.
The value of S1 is 12.9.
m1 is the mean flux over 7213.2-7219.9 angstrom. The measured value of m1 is 11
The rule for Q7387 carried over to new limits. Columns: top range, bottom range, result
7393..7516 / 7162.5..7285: 1.36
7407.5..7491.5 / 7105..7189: 1.55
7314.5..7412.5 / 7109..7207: 1.45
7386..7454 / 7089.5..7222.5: 1.50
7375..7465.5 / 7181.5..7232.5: 1.40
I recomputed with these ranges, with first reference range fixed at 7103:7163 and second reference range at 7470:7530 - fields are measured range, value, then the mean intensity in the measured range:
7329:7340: -0.088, 14.4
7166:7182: 0.024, 10.4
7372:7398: -0.064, 15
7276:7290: -0.057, 13.1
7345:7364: -0.081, 14.7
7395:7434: -0.056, 15.4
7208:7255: 0.002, 11.5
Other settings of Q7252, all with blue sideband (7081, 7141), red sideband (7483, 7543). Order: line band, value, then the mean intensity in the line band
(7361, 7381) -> -0.07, 15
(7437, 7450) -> -0.04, 15.6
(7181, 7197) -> 0.05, 10.9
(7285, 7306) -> -0.05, 13.6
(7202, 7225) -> 0.09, 10.9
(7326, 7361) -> -0.06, 14.5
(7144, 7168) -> 0.13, 9.72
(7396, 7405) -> -0.06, 15.3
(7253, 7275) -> -0.02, 12.8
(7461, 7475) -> -0.02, 15.8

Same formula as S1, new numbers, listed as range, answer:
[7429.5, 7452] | 15.6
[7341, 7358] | 14.6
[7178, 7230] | 10.9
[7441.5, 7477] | 15.7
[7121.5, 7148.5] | 9.4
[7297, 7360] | 14.2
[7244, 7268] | 12.5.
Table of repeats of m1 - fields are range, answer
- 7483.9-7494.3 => 15.8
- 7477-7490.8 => 15.9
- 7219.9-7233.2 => 11.4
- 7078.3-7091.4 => 11.1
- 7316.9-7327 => 14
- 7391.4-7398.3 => 15.2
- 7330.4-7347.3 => 14.4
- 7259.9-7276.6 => 12.9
